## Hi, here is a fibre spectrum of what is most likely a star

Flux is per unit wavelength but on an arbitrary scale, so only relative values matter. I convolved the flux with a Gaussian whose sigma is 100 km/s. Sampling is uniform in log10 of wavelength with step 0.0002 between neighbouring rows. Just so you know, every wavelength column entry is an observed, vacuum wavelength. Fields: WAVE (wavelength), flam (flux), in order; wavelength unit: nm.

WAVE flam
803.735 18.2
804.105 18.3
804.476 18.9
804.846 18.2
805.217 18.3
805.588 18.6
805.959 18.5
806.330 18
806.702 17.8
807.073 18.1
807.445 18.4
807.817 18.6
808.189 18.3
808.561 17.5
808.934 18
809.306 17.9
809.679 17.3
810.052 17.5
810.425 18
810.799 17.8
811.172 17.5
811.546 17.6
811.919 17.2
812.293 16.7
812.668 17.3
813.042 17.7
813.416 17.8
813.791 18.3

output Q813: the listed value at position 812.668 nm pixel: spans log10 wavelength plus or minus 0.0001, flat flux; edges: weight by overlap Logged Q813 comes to 17.3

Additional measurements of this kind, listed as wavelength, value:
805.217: 18.3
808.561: 17.5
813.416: 17.8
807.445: 18.4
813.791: 18.3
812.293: 16.7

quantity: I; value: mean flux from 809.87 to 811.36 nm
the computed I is 17.7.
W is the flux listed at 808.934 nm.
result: 18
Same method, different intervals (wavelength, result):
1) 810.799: 17.8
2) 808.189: 18.3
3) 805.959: 18.5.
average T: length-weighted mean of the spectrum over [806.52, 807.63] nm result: 18.1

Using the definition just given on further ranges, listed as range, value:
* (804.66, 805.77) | 18.4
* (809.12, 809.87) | 17.6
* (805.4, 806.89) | 18.2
